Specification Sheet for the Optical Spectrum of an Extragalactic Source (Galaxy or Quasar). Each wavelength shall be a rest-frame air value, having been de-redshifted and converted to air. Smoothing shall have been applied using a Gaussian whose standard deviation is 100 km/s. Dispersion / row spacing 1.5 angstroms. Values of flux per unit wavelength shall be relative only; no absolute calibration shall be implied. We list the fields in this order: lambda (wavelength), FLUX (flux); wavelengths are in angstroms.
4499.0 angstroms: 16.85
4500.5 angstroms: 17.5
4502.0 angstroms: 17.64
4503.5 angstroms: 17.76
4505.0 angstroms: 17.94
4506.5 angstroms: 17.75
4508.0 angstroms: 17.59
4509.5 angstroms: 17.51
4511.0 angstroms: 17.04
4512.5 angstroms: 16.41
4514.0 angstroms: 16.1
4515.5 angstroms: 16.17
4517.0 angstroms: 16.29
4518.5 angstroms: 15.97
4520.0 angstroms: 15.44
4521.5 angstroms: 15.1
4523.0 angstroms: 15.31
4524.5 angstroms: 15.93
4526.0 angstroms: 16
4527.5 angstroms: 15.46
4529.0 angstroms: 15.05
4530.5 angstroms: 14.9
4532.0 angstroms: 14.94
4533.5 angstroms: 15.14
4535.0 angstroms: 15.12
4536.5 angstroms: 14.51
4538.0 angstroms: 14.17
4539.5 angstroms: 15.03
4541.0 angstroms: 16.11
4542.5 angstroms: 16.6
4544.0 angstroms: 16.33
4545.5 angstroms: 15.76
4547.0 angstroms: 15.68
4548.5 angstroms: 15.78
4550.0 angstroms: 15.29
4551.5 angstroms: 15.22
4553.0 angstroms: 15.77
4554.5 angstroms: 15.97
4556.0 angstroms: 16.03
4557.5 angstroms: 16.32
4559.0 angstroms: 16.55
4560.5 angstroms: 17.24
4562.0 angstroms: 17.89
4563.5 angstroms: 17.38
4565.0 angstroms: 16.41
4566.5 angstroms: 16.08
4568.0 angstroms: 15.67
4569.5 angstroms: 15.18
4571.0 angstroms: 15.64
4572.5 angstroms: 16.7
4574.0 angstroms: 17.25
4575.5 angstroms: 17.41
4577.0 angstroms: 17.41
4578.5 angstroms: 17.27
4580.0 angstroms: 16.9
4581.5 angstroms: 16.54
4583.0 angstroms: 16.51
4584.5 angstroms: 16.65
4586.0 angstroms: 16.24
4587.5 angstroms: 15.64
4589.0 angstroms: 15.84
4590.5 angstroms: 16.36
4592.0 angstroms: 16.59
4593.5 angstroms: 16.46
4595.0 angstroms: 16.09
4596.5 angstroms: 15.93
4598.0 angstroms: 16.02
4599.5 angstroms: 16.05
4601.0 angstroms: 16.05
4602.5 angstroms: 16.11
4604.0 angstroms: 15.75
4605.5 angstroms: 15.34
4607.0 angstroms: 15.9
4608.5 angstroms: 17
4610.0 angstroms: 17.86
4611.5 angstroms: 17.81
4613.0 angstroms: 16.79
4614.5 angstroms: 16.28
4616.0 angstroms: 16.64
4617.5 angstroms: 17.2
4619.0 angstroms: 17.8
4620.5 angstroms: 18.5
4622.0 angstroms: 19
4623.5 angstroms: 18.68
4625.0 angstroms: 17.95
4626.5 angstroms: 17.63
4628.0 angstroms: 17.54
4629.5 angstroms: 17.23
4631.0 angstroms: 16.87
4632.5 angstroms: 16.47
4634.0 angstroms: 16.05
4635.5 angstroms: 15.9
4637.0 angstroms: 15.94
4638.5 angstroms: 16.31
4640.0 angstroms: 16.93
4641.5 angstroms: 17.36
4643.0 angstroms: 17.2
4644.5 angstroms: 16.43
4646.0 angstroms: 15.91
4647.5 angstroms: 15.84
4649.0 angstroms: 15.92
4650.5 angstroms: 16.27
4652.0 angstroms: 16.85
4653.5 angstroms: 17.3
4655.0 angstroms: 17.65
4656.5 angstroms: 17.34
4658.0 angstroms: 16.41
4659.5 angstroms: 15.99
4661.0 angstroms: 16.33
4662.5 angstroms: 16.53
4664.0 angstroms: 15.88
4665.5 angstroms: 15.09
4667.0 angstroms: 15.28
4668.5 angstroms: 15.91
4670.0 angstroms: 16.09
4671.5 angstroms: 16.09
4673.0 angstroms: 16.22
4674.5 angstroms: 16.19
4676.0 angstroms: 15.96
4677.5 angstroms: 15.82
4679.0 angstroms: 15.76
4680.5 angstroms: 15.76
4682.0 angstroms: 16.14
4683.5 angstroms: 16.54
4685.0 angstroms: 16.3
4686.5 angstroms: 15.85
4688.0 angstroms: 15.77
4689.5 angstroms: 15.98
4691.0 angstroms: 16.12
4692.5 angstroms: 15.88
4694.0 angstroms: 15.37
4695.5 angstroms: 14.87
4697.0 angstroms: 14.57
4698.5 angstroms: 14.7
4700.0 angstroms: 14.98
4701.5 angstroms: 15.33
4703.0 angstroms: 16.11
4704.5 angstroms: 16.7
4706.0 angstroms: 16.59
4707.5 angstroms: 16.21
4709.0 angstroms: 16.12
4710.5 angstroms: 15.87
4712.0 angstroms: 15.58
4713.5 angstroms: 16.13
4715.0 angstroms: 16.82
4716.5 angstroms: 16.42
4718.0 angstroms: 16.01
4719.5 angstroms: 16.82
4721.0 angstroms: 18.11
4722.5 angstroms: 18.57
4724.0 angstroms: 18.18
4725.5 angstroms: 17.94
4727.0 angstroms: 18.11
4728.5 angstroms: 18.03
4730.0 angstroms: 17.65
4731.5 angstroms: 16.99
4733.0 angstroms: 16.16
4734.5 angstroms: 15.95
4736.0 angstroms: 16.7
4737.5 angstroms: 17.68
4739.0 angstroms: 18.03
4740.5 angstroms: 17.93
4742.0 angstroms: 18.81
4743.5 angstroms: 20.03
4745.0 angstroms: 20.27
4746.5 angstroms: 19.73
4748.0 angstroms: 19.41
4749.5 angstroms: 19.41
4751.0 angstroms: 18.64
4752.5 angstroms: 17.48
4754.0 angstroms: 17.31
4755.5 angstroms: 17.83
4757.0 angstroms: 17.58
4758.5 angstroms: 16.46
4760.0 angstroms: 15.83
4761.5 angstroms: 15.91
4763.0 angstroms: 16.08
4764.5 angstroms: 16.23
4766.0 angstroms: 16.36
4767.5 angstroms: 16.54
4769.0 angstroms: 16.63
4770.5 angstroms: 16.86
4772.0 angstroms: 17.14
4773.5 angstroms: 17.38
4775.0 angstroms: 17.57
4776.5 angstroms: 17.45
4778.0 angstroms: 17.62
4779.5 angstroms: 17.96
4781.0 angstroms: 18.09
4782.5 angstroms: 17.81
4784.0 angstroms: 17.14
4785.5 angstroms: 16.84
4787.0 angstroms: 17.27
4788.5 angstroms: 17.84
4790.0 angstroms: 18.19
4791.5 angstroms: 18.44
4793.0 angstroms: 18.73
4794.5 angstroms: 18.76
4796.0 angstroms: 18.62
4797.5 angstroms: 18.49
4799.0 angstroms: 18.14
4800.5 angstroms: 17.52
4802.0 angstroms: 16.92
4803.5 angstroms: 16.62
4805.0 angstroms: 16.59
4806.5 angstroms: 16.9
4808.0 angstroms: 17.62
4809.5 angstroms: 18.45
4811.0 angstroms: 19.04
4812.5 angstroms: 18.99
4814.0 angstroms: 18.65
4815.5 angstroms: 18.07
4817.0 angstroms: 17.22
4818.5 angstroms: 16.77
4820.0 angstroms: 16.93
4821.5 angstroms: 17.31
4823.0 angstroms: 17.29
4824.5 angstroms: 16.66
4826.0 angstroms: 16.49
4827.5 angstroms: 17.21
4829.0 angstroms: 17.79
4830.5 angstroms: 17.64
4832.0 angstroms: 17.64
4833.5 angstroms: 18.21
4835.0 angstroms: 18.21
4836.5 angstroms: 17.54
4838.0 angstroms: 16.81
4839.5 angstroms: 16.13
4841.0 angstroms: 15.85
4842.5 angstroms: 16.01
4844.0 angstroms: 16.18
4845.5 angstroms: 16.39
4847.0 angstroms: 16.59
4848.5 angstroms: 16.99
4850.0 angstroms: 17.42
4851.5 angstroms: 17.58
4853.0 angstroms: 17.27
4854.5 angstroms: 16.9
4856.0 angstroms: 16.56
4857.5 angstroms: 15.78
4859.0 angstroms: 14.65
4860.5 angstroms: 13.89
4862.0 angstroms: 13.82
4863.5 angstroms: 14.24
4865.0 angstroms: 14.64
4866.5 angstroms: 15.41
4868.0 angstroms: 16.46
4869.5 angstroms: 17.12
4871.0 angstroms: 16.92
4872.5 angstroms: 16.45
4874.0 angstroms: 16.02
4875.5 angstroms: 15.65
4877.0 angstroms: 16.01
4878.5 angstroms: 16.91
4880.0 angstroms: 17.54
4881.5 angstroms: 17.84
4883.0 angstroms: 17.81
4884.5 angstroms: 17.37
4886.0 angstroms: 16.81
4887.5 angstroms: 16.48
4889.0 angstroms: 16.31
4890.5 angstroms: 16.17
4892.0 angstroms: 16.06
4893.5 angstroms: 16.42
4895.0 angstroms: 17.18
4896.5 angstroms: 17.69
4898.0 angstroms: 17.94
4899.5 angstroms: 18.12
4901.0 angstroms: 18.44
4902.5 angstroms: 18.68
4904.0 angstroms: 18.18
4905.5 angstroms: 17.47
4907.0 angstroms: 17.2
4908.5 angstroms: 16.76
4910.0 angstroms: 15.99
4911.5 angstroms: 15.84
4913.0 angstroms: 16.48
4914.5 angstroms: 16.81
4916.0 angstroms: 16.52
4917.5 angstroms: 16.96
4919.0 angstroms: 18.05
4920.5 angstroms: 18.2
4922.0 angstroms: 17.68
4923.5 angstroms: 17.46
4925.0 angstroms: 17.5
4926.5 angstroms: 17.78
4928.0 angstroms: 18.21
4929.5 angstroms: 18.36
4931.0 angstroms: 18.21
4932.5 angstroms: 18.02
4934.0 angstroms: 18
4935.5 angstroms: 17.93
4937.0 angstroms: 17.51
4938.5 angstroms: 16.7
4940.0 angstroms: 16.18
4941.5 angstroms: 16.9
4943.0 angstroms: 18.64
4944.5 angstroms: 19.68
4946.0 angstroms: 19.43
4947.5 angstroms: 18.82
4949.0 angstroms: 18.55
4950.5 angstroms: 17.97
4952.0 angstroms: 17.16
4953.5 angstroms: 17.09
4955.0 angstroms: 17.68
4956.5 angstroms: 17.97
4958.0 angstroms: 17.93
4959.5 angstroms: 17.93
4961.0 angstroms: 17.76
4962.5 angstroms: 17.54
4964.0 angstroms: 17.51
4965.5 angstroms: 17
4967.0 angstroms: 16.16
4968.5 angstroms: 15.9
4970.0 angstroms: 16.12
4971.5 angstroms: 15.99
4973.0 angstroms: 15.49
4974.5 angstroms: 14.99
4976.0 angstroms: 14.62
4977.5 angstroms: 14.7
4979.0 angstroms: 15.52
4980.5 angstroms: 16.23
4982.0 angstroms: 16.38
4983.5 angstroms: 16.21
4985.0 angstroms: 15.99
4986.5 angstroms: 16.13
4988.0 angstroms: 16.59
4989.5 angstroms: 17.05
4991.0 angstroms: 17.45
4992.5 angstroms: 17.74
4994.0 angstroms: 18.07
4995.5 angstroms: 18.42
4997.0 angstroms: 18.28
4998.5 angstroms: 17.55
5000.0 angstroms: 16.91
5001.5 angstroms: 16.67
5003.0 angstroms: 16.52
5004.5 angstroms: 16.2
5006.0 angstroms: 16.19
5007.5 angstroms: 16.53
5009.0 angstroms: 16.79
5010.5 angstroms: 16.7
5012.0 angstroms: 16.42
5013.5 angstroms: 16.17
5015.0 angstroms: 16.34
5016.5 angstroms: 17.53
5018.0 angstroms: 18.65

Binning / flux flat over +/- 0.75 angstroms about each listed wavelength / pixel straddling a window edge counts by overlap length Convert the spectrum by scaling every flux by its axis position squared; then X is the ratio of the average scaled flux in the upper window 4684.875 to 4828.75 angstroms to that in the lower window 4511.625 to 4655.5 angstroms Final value 1.1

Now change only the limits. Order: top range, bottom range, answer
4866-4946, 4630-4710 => 1.18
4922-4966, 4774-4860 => 1.08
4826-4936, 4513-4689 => 1.17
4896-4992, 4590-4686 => 1.18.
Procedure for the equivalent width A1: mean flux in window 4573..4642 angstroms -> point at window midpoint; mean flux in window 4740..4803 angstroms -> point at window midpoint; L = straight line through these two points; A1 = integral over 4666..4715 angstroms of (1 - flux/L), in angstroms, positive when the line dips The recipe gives 4.0 angstroms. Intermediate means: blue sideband 16.8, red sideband 17.7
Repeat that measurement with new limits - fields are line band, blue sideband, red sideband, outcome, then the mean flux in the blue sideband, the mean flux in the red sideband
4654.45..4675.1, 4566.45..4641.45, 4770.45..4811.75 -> 1.0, 16.7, 17.7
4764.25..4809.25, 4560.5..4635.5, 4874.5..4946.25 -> -1.0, 16.7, 17.4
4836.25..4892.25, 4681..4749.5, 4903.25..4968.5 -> 3.3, 16.9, 17.6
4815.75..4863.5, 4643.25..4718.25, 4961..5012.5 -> -1.1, 16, 16.6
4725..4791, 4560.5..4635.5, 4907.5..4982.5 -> -2.4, 16.7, 17.2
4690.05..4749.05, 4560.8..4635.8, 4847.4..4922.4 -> -0.9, 16.7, 16.7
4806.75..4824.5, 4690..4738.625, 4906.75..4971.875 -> -0.9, 16.5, 17.5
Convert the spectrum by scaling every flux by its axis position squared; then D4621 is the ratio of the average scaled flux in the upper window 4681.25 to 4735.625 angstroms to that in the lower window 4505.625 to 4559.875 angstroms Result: 1.1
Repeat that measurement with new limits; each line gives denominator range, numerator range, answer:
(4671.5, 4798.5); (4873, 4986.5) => 1.09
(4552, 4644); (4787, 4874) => 1.13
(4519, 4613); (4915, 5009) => 1.26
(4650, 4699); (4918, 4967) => 1.24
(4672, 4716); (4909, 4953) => 1.23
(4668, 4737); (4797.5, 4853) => 1.12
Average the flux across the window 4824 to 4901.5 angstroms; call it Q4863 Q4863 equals 16.7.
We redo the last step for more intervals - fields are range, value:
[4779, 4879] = 17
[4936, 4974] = 17.4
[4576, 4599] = 16.4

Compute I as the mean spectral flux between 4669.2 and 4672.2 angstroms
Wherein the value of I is 16.1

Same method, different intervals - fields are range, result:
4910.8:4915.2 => 16.4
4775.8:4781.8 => 17.8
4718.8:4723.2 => 17.8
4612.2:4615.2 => 16.6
